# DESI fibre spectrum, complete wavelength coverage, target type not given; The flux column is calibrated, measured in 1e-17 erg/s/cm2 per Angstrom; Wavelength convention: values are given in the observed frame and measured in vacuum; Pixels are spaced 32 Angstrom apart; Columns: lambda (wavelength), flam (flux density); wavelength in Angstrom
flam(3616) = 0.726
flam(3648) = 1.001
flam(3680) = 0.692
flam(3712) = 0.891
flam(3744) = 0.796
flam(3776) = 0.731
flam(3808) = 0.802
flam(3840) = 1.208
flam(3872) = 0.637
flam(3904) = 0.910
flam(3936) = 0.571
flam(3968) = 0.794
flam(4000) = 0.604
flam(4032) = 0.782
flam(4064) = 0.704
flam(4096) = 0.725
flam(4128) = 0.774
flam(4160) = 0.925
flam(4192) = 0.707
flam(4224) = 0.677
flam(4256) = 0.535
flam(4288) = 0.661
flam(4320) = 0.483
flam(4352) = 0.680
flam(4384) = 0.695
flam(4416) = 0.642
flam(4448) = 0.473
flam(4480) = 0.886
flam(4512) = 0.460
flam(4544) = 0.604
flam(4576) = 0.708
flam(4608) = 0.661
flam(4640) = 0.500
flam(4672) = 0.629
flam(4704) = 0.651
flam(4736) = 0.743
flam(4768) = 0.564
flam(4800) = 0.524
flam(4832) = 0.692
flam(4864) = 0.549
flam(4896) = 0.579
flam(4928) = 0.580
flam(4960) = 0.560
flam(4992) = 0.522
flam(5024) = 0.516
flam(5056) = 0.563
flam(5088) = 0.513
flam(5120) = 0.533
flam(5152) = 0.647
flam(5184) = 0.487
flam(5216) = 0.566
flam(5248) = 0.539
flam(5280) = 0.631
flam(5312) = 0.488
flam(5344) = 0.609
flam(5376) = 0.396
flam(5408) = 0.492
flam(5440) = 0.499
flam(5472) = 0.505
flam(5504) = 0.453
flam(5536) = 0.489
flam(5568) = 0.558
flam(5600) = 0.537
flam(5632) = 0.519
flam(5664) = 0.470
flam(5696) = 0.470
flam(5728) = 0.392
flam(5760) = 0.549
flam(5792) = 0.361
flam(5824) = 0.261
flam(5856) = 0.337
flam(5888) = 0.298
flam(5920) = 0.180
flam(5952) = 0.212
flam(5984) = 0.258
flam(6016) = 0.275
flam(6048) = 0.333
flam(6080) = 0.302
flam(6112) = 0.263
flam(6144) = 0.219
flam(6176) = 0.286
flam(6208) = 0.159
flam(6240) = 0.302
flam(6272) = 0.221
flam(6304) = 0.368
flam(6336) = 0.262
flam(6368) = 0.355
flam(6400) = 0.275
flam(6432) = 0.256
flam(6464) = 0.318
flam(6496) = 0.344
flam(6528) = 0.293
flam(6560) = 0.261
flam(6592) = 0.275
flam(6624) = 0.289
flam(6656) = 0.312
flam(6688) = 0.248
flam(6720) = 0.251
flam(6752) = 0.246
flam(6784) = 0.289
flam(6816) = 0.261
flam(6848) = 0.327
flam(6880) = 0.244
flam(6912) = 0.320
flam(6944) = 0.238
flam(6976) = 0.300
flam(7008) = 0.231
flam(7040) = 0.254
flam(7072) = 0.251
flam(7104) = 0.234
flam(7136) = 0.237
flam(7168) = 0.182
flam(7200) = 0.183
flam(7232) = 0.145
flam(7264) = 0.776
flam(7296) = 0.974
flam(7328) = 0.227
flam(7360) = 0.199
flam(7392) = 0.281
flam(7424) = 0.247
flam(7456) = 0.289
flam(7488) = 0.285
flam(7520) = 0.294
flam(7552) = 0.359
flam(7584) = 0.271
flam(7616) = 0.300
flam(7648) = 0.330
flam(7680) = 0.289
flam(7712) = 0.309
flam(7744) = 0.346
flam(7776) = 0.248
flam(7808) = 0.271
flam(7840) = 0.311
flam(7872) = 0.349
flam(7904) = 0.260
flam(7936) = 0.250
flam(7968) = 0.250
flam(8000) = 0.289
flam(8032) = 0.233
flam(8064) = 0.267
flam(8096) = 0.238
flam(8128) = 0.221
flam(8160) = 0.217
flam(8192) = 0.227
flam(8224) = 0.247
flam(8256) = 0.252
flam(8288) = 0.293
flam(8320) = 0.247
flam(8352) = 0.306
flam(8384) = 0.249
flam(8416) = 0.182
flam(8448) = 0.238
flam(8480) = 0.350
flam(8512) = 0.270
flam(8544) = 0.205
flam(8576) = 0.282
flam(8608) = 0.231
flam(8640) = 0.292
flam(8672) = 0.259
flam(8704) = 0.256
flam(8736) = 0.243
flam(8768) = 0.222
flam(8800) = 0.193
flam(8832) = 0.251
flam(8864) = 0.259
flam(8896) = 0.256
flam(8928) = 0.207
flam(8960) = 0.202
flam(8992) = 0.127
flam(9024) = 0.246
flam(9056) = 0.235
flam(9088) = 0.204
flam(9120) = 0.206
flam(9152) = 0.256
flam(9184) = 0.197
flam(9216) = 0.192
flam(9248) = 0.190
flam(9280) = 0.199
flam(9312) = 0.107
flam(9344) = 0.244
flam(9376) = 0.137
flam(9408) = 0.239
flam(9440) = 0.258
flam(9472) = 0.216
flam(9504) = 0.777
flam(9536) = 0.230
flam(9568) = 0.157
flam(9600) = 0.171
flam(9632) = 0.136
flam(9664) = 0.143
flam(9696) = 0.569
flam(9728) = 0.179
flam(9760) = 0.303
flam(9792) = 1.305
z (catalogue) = 0.95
